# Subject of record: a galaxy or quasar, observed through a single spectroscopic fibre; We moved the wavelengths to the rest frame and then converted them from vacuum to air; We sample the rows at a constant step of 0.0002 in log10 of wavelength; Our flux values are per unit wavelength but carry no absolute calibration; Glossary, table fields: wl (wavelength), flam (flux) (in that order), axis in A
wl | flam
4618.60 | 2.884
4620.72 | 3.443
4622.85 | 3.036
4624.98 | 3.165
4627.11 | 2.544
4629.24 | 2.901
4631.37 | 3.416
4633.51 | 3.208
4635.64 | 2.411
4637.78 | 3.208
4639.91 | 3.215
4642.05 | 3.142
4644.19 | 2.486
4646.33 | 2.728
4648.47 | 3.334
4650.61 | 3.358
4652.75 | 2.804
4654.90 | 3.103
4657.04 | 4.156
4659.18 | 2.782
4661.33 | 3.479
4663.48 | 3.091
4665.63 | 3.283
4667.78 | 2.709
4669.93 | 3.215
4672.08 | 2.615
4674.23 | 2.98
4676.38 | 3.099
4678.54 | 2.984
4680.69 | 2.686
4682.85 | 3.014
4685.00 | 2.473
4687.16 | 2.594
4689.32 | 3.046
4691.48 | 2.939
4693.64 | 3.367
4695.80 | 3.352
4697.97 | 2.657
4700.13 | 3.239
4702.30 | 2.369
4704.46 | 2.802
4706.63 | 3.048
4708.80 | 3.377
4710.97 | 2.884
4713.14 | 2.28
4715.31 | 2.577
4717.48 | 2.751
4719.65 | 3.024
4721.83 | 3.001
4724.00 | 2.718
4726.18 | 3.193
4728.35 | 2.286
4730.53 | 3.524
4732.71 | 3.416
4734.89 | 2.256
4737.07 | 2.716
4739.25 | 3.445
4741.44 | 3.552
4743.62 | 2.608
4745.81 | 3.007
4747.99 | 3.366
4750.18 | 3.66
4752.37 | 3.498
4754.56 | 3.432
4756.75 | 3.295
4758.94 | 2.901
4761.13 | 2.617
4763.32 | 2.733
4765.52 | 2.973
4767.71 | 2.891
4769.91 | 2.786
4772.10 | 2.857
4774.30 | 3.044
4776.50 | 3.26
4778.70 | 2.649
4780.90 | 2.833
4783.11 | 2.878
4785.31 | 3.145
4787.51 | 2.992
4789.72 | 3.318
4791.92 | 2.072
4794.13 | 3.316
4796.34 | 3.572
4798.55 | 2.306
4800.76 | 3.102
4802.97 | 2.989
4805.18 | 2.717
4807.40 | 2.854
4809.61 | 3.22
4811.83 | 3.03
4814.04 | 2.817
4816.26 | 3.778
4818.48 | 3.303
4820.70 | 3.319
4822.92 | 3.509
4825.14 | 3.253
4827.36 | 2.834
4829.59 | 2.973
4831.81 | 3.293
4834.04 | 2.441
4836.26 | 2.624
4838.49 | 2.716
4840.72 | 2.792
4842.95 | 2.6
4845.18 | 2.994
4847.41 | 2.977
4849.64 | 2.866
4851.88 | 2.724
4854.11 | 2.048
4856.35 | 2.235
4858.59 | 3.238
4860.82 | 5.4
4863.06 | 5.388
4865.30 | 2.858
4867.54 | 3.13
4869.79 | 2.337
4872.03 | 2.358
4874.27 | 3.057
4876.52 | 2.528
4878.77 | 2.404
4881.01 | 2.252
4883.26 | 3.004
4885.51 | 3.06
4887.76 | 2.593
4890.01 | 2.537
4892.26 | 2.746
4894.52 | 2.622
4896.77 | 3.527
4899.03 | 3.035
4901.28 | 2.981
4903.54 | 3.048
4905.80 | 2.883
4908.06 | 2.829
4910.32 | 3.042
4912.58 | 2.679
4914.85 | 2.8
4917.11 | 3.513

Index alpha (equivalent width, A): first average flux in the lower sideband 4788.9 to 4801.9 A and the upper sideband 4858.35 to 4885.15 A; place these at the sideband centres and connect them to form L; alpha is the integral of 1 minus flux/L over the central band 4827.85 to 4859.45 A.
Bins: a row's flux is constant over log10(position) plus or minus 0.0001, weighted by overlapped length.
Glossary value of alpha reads 3.4 A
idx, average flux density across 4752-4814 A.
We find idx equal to 2.97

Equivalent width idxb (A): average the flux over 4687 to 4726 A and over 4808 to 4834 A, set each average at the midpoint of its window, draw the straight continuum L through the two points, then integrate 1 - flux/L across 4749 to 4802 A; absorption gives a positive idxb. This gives 1.0 A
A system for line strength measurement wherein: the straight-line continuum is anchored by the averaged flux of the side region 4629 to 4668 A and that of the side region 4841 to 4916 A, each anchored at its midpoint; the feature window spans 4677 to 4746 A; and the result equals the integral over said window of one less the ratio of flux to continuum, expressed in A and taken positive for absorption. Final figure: 3.3 A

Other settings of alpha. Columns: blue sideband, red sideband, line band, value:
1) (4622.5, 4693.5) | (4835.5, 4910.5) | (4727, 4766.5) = -1.30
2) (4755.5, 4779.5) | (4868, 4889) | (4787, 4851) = -4.53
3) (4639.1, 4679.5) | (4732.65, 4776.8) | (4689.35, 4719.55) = 1.60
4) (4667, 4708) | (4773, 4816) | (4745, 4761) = -1.77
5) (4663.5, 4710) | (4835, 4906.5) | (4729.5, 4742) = -0.81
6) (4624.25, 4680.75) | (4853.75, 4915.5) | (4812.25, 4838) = -0.94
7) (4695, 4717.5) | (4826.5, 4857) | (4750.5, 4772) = -1.77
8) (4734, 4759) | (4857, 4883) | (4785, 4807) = 1.50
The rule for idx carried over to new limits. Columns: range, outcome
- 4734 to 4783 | 3.02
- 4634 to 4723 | 2.97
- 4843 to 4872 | 3.13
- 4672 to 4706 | 2.9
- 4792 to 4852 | 2.99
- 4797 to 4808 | 2.82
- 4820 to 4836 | 3.06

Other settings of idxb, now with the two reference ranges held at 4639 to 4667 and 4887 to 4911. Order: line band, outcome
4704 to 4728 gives 1.7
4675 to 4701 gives 1.3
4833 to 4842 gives 1.0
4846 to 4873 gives -1.8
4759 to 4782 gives 1.2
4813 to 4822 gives -1.0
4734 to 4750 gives 0.1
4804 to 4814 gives 0.2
